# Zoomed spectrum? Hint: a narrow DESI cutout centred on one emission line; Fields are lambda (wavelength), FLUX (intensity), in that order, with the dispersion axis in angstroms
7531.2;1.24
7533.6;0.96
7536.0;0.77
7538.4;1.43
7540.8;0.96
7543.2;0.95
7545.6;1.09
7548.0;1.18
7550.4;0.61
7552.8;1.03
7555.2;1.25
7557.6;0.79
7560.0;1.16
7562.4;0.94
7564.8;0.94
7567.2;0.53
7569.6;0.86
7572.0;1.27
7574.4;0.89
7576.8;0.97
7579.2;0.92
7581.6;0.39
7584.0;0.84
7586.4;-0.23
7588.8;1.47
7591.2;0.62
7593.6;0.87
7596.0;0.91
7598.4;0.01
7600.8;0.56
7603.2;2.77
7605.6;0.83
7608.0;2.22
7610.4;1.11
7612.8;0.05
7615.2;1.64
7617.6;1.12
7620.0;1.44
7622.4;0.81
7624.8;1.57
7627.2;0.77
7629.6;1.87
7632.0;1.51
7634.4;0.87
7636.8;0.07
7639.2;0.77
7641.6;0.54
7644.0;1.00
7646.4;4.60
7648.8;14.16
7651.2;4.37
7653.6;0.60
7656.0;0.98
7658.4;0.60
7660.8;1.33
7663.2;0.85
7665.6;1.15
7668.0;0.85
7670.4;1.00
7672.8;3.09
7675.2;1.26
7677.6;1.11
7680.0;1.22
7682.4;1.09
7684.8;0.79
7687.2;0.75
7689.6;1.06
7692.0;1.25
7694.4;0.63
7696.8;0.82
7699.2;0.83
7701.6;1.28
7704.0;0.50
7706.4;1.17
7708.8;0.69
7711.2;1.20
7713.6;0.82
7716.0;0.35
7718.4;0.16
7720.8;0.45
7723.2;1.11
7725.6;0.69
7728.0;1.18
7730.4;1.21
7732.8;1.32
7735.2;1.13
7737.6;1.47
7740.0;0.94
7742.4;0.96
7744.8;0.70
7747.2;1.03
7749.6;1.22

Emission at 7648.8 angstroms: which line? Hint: H-alpha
